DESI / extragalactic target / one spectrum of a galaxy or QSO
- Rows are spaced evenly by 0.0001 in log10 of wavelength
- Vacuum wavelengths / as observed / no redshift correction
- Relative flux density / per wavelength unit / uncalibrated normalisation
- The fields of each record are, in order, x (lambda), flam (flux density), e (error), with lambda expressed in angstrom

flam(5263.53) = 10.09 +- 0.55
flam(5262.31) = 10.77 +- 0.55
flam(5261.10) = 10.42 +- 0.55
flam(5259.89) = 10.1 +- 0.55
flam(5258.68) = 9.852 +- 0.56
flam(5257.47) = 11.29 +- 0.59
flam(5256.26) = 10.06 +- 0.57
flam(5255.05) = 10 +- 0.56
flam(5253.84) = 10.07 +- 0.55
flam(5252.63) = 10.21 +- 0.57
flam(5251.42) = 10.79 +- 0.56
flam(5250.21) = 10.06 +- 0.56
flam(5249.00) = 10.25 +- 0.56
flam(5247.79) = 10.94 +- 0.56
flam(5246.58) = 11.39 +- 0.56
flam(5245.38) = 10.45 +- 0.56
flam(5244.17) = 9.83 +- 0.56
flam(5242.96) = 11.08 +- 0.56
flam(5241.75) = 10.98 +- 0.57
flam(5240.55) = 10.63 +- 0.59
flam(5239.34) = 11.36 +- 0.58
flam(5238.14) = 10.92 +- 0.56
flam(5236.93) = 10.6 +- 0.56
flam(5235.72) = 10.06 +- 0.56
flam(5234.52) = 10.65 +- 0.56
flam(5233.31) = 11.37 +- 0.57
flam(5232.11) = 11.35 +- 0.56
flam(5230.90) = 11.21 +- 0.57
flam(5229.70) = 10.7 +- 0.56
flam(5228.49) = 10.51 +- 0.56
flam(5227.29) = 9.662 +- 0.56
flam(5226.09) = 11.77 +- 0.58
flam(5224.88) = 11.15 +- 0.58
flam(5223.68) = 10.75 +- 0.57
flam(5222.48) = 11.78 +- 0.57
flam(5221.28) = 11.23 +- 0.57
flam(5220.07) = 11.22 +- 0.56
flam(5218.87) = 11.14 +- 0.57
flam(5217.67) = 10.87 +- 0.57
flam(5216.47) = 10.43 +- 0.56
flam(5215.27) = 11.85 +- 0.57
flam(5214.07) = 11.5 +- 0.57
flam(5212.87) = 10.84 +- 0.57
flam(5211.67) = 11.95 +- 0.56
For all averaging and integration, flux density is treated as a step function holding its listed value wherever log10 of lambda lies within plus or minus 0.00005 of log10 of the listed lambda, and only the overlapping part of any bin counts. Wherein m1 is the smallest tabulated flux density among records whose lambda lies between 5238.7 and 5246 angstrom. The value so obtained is 9.83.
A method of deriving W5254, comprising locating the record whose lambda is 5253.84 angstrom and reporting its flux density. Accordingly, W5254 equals 10.07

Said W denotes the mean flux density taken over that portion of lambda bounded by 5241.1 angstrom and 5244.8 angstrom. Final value 10.6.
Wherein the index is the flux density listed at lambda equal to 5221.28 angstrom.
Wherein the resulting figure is 11.23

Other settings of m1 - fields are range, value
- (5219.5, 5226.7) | 10.75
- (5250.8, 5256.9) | 10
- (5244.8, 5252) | 10.06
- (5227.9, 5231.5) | 10.51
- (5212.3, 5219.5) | 10.43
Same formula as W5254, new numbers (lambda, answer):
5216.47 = 10.43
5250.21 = 10.06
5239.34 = 11.36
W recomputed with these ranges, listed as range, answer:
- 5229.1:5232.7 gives 11.1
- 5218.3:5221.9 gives 11.2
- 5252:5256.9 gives 10.1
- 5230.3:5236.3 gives 10.9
